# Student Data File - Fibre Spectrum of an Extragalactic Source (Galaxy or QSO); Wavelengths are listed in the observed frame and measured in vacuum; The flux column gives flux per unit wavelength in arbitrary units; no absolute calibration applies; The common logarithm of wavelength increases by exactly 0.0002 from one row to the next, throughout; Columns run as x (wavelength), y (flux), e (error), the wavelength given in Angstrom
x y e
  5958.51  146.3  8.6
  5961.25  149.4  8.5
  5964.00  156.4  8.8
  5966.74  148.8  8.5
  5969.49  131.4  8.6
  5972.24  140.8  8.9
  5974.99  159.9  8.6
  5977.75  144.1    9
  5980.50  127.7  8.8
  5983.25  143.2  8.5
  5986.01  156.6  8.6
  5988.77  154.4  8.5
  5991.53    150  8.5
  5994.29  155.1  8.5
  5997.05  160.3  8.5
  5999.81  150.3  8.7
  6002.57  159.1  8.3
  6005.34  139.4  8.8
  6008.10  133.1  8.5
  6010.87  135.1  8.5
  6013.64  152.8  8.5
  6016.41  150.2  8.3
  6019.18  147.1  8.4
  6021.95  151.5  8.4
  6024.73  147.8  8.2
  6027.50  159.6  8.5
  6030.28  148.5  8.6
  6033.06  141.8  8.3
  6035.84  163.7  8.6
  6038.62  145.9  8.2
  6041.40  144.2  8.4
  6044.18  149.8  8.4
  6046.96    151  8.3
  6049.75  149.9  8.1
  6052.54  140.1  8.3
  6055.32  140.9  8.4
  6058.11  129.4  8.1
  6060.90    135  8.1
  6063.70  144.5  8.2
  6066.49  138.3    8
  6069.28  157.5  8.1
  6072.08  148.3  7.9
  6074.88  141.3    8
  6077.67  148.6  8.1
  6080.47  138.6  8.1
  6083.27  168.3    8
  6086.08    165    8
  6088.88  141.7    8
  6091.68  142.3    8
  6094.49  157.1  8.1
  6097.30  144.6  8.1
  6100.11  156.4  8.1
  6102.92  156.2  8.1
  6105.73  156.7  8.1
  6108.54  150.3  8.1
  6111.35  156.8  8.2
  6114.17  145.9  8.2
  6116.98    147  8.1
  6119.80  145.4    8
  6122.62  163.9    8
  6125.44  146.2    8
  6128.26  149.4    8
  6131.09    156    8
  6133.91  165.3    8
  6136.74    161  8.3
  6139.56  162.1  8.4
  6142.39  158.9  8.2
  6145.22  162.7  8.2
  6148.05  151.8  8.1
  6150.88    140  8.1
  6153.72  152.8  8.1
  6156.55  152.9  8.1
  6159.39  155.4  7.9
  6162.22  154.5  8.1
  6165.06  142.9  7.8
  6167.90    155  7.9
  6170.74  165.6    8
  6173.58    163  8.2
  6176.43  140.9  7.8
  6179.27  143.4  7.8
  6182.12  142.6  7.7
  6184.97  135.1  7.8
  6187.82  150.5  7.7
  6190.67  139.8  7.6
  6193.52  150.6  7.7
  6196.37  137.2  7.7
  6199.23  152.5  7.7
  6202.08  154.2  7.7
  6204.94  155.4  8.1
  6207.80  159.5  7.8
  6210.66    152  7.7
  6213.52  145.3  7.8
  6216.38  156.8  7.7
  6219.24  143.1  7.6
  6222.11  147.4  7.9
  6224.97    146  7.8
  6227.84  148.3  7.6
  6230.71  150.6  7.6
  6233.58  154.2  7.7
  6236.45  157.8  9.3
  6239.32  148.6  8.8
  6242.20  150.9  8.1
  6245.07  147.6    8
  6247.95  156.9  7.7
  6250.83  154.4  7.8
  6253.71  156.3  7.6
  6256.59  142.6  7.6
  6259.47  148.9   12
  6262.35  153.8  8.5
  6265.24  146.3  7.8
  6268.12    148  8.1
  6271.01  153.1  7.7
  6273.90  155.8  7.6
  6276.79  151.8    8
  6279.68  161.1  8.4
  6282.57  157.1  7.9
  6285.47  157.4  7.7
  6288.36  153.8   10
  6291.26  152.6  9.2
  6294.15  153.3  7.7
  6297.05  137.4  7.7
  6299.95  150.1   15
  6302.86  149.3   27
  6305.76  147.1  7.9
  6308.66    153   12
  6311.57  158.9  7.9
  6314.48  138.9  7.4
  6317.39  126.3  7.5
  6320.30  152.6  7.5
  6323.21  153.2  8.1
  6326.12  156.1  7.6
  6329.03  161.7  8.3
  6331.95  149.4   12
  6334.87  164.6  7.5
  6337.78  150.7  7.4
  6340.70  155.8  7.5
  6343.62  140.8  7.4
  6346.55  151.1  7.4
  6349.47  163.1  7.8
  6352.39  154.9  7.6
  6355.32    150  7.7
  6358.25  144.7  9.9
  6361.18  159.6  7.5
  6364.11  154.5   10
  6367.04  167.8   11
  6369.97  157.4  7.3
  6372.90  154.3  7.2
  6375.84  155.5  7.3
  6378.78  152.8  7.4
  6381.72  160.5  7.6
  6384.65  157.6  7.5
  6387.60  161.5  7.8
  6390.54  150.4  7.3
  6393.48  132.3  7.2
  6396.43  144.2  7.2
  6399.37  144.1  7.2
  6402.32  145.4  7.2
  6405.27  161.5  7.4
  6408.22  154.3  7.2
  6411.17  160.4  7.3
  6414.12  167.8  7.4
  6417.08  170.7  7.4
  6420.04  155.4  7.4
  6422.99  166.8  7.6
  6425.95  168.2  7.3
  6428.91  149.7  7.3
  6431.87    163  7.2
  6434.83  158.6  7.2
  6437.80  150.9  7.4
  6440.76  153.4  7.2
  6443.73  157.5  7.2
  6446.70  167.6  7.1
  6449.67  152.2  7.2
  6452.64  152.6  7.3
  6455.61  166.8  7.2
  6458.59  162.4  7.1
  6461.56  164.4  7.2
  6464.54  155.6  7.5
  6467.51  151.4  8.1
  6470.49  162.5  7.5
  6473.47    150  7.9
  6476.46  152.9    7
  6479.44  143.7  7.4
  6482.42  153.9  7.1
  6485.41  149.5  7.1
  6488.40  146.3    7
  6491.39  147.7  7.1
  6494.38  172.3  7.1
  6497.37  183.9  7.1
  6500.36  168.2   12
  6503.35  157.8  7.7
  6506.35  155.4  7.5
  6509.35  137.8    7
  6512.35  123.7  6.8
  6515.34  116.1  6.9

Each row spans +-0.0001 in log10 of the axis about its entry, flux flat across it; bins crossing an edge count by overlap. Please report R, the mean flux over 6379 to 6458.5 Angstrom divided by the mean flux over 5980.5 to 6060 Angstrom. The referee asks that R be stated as 1.1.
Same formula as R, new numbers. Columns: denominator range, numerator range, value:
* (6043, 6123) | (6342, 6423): 1.04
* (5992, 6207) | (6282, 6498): 1.03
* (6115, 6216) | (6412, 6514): 1.03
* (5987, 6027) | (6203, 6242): 1.01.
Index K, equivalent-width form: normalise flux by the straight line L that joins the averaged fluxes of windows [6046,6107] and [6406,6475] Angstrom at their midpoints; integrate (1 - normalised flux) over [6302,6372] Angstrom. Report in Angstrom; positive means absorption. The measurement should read 1.5 Angstrom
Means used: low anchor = 148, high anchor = 159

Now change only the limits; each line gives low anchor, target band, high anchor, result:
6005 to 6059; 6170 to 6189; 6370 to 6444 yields 0.26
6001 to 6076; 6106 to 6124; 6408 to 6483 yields -0.41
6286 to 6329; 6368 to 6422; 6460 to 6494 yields -1.30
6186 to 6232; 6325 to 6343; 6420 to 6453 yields -0.17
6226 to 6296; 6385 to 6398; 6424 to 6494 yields 0.57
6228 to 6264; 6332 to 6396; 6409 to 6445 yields 1.29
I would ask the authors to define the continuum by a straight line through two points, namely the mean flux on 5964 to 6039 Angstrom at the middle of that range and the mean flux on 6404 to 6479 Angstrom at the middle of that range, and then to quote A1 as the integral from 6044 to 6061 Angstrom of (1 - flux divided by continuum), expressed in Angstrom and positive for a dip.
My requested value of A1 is 0.8 Angstrom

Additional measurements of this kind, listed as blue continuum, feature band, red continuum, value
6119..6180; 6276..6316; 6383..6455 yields 0.99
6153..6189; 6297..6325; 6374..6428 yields 1.19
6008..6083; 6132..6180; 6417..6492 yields -1.85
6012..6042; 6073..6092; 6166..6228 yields 0.02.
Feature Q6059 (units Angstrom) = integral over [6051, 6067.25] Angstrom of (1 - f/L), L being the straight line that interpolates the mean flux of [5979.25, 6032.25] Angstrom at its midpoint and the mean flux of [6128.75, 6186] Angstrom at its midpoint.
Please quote 1.30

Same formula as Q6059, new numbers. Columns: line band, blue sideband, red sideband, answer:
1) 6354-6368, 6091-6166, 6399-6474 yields 0.21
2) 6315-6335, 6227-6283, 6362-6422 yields 0.44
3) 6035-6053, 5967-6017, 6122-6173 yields 0.05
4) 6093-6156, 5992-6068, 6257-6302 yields -2.19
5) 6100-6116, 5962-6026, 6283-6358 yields -0.48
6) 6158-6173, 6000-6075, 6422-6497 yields -0.56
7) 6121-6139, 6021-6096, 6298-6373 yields -0.98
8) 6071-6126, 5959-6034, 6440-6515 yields -0.62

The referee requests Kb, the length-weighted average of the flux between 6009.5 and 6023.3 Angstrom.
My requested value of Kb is 147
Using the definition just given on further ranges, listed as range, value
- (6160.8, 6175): 156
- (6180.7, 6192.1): 142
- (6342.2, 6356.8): 152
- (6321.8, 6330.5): 157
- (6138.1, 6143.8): 161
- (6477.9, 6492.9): 148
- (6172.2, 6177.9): 152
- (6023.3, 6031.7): 152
